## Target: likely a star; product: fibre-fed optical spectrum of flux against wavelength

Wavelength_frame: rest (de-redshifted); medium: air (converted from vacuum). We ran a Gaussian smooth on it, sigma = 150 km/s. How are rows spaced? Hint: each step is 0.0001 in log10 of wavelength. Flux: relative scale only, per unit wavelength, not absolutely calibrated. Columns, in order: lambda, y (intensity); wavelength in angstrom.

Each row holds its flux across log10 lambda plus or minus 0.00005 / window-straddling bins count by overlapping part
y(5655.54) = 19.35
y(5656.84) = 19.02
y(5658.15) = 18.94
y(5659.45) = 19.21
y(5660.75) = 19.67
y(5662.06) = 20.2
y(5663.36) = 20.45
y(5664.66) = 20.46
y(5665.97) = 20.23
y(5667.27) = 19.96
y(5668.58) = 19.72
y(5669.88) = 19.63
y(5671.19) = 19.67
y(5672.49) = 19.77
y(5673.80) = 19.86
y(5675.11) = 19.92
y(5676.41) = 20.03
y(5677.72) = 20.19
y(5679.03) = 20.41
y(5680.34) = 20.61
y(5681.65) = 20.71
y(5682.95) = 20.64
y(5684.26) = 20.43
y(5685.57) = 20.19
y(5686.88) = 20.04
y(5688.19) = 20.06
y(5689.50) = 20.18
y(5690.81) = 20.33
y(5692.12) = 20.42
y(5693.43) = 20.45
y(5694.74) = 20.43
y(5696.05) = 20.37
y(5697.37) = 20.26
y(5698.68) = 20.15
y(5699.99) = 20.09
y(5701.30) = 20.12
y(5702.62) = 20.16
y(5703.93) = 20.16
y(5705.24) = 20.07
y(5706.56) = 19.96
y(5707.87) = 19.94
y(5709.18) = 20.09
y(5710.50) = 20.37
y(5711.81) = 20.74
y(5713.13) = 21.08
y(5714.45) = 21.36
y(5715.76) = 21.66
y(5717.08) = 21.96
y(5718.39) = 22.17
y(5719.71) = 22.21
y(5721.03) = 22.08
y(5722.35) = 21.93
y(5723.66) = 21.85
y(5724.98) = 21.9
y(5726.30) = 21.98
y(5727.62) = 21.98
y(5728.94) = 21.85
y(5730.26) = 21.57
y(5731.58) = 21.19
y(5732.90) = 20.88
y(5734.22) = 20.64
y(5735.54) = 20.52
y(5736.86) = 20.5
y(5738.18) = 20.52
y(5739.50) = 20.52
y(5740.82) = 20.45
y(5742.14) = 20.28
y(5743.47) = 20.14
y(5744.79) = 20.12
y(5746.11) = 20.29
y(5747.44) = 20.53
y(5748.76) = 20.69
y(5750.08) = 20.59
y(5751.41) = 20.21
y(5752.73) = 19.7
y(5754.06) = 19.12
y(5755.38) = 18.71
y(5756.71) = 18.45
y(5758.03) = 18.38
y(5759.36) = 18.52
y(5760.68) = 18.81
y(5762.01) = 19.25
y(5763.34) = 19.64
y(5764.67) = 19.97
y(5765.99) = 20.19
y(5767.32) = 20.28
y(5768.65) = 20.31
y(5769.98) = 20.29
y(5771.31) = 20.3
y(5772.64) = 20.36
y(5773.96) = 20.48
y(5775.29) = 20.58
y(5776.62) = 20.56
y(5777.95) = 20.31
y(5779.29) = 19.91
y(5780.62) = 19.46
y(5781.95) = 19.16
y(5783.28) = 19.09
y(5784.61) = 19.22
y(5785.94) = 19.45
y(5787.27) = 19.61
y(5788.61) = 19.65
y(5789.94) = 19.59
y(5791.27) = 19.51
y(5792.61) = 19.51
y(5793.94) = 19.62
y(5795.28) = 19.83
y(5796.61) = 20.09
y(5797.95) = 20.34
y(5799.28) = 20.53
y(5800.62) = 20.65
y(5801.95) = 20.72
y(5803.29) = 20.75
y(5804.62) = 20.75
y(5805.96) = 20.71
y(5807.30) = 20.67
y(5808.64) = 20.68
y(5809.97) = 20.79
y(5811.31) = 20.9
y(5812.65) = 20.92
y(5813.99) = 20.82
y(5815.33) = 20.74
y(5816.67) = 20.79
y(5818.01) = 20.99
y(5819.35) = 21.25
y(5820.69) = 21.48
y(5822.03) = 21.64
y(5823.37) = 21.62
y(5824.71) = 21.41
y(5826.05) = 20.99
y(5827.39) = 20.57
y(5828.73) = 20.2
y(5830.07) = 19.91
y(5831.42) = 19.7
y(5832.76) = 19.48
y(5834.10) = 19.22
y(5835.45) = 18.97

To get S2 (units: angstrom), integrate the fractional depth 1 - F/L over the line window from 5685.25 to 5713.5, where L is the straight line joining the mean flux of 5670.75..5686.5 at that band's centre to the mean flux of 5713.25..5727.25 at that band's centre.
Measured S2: 1.1 angstrom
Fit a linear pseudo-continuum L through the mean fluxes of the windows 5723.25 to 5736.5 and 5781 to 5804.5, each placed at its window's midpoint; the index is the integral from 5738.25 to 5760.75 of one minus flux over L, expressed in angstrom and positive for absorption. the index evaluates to 1.2 angstrom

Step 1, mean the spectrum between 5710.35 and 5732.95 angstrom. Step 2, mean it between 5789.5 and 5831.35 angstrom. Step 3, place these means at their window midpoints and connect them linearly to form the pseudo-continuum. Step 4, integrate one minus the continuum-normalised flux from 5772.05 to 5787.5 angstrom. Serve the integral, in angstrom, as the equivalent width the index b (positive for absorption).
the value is 0.8 angstrom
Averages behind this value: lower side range 21.6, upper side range 20.6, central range 19.9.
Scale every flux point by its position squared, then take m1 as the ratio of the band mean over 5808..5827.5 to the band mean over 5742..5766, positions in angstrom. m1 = 1.1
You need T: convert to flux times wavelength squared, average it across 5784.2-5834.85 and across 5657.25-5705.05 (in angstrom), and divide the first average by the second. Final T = 1.1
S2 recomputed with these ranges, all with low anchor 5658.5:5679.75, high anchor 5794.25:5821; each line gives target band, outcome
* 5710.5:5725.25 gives -1.1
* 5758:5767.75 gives 0.5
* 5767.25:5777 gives 0.0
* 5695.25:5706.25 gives 0.0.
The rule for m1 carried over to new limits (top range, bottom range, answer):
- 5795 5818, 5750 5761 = 1.10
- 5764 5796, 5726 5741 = 0.96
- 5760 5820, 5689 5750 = 0.99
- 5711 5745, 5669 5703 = 1.07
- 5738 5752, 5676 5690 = 1.03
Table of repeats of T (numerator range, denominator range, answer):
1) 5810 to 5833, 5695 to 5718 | 1.06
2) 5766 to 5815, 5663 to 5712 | 1.04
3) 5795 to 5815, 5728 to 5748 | 1.02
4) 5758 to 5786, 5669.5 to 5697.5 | 1.01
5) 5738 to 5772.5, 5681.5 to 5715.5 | 0.99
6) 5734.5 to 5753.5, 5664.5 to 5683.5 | 1.04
